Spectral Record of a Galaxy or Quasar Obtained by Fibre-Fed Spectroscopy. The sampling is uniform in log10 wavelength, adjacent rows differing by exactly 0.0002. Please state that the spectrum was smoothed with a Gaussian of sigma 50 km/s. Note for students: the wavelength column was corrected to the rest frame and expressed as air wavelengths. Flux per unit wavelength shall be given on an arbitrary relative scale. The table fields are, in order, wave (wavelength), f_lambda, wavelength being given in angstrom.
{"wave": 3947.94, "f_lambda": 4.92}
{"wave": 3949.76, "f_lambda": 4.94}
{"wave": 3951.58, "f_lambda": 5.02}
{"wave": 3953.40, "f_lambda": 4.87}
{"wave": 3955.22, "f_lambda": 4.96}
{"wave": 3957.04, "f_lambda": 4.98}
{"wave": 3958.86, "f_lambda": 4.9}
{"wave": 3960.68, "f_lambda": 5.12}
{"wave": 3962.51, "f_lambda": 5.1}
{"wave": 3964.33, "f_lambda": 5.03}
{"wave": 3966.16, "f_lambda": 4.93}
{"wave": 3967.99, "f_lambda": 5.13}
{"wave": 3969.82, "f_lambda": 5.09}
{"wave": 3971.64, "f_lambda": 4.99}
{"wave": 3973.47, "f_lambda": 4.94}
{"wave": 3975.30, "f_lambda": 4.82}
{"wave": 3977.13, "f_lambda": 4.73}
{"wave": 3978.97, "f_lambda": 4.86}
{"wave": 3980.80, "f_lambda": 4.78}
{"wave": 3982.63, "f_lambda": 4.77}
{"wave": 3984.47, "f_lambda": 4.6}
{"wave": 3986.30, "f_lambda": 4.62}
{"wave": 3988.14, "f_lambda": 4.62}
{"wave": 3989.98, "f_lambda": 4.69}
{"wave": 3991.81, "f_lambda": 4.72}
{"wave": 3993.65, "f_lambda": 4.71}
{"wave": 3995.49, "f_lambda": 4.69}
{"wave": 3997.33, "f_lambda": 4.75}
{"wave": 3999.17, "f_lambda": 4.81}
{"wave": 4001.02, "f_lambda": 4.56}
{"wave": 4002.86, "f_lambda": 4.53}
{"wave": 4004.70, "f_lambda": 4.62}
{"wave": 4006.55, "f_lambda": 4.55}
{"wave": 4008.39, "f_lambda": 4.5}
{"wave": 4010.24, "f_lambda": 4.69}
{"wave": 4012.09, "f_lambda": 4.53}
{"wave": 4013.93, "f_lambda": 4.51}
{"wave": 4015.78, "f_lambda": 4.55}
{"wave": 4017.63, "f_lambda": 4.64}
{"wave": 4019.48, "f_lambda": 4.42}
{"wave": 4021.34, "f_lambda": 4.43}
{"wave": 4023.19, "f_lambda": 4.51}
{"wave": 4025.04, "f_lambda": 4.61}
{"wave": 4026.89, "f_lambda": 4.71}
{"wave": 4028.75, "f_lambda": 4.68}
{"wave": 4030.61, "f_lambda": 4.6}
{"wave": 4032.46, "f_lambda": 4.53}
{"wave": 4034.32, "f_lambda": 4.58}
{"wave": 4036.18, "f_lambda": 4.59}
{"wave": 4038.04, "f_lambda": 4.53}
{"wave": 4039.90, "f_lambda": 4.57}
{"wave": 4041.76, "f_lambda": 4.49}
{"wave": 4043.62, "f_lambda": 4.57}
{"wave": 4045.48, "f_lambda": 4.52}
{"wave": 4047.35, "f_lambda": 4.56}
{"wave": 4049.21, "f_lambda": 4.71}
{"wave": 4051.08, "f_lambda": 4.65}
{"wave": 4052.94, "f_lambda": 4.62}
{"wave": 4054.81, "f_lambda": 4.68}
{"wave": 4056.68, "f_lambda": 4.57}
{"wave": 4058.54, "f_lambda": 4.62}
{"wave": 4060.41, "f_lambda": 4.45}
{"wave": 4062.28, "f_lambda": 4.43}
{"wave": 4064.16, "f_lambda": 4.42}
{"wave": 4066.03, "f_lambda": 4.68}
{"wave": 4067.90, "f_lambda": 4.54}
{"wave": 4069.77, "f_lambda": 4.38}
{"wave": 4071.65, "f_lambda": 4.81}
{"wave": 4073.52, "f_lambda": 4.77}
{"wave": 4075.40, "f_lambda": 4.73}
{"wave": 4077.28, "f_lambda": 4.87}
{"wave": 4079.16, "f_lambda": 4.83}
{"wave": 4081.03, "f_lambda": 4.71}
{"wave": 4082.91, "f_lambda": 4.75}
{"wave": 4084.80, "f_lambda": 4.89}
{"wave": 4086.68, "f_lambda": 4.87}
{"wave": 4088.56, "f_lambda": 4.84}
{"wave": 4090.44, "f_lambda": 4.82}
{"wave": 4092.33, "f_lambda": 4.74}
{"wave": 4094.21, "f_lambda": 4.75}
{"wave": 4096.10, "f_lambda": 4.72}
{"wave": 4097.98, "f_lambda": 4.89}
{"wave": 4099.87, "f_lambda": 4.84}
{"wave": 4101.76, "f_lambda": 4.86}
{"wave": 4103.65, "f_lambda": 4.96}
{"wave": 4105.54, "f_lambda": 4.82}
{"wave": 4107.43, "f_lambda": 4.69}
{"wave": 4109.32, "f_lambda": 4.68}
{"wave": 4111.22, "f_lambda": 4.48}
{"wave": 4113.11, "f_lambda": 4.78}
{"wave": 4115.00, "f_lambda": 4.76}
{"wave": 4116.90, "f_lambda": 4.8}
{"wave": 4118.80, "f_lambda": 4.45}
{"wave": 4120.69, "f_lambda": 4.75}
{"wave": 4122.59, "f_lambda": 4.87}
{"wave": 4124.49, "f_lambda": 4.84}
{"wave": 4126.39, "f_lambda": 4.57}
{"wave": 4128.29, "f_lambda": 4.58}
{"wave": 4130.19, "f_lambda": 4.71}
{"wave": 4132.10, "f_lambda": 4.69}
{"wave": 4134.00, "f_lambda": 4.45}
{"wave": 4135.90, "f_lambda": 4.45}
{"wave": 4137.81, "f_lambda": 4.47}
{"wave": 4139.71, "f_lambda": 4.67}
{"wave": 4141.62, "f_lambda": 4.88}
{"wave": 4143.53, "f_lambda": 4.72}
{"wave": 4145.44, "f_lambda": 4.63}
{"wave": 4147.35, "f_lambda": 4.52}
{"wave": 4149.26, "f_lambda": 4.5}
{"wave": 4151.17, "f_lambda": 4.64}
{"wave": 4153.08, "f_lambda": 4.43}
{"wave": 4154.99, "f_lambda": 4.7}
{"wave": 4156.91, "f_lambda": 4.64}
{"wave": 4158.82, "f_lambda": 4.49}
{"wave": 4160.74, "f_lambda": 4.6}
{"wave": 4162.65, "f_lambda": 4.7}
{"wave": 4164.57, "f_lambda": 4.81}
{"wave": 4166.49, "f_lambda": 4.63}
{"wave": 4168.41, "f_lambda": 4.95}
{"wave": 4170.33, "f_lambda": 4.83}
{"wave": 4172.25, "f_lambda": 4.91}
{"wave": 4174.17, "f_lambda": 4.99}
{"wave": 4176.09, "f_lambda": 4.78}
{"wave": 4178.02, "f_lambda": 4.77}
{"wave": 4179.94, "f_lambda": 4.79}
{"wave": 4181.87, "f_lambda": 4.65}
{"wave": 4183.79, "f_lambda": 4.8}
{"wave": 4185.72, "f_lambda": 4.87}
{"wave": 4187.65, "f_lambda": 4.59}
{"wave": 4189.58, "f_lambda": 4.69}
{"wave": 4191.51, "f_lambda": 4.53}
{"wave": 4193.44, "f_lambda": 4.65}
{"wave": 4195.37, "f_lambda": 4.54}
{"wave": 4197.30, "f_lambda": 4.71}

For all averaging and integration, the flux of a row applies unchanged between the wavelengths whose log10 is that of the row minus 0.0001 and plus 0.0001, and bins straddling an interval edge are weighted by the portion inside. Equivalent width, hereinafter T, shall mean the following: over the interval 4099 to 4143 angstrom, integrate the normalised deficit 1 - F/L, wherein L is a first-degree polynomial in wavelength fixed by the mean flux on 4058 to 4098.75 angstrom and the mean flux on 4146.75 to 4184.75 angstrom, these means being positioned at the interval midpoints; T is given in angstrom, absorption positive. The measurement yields 0.1 angstrom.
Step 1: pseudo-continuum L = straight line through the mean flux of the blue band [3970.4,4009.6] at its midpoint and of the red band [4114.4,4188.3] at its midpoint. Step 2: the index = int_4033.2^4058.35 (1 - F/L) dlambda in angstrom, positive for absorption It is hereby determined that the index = 0.6 angstrom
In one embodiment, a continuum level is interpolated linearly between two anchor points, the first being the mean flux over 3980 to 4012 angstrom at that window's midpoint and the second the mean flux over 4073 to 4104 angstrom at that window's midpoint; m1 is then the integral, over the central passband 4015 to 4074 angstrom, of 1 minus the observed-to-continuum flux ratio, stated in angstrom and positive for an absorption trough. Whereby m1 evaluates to 2.0 angstrom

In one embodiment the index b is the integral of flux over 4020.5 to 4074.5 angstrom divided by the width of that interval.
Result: 4.58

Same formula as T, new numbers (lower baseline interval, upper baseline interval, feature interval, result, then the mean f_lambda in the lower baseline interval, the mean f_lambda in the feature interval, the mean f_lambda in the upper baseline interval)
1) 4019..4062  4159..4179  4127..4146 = 0.4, 4.57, 4.62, 4.79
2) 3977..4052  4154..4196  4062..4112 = -0.8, 4.61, 4.74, 4.72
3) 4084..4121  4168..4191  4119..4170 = 1.4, 4.77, 4.65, 4.79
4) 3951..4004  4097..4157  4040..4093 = 0.9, 4.84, 4.66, 4.68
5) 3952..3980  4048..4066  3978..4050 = 2.2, 4.96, 4.61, 4.58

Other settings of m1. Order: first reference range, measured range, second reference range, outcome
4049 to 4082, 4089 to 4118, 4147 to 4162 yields -1.0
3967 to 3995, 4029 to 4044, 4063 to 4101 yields 0.6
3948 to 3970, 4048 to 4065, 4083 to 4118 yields 1.0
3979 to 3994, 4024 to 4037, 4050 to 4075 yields 0.1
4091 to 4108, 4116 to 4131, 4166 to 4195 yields 0.3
